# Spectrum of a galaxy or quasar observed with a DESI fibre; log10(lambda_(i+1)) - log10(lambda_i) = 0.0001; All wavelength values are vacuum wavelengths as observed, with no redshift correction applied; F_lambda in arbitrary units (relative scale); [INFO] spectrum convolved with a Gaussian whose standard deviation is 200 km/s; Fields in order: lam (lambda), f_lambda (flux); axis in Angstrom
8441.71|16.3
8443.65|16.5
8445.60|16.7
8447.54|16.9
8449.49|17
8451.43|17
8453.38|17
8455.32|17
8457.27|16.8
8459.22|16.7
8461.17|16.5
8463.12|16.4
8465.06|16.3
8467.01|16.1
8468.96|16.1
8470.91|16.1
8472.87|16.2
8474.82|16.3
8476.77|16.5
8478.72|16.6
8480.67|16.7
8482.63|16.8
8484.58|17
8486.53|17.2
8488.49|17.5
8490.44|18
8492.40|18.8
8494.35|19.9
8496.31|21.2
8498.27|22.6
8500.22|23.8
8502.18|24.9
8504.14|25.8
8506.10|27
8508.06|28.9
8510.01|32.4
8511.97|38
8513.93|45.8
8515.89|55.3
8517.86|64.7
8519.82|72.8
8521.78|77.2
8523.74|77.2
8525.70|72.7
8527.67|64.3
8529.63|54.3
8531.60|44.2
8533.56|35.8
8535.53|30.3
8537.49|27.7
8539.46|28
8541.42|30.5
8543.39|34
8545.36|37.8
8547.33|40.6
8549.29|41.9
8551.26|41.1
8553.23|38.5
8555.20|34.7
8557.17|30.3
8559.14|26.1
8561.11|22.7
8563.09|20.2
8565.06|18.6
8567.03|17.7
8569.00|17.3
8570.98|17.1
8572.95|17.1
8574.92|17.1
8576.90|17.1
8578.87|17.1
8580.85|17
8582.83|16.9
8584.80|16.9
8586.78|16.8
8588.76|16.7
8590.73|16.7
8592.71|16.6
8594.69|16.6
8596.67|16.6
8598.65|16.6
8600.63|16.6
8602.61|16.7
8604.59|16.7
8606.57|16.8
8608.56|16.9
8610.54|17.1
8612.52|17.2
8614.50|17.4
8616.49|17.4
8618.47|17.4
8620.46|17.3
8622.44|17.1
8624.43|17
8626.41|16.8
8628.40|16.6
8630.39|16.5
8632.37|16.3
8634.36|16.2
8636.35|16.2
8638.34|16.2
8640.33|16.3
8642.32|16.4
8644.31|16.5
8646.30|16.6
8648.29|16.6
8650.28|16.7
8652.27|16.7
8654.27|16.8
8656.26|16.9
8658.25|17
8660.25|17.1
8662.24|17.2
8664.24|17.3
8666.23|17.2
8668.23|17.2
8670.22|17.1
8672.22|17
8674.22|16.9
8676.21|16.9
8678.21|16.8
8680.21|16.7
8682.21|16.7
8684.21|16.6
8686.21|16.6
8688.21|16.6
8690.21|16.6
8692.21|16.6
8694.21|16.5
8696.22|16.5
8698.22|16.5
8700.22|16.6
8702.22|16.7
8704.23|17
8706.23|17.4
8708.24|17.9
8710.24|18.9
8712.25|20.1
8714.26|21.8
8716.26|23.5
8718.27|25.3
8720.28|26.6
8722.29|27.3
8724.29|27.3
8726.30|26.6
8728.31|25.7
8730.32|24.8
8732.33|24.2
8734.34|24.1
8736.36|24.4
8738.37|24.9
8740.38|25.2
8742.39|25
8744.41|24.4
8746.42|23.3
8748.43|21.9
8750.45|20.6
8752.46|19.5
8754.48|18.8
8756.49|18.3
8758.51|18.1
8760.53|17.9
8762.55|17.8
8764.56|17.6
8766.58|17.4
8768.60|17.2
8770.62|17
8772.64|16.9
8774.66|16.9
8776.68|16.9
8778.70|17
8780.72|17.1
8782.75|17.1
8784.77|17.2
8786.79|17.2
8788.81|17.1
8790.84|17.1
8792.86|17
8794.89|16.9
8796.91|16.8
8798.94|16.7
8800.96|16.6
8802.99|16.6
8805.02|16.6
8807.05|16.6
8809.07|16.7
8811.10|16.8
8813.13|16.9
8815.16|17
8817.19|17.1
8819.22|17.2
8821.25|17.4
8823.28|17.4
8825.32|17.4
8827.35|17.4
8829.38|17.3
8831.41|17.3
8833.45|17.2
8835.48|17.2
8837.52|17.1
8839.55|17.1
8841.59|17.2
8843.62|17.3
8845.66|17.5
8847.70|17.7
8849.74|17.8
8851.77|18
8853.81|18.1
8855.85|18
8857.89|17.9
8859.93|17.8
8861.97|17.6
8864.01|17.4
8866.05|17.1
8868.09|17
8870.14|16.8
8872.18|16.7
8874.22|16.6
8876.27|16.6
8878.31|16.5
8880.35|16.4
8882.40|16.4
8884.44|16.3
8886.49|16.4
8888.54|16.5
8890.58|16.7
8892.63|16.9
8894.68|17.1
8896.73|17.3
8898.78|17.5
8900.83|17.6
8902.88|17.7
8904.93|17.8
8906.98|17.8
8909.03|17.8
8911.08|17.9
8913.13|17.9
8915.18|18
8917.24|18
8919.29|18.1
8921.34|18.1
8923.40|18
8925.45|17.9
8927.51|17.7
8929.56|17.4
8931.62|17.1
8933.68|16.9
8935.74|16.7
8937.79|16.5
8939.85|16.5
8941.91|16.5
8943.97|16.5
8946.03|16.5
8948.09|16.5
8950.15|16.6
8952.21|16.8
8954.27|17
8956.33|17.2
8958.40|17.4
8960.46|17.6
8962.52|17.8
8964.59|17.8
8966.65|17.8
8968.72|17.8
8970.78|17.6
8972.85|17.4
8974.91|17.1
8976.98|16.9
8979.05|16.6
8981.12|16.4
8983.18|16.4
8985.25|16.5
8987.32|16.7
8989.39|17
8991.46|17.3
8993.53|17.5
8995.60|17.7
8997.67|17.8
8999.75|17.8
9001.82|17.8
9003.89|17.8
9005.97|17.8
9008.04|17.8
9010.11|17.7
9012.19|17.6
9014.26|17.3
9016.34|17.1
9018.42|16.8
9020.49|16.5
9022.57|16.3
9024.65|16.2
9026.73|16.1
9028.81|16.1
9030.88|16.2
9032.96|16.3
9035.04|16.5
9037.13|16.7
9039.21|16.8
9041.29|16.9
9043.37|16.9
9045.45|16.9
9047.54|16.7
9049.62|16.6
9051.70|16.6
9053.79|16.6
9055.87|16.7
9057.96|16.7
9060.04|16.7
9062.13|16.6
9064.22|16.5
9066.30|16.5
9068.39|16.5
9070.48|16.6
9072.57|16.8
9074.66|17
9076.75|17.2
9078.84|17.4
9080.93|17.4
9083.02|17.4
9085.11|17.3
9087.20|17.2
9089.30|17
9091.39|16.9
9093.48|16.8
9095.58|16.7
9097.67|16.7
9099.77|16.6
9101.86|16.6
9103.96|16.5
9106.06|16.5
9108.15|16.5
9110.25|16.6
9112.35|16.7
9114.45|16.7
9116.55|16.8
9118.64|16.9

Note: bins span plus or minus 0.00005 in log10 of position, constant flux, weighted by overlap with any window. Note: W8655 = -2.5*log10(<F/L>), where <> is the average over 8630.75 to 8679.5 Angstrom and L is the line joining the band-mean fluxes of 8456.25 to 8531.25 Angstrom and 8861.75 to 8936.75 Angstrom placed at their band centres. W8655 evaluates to 0.453 mag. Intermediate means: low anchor 30.9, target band 16.8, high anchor 17.2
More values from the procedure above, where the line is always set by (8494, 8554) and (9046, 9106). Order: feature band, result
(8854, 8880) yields 0.457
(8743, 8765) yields 0.485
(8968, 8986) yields 0.244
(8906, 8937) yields 0.319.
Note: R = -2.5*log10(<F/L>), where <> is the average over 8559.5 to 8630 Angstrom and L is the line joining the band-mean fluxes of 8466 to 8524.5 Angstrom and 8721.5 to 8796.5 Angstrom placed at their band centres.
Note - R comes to 0.445 mag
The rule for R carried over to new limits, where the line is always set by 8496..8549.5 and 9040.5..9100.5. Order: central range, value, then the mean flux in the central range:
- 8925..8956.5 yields 0.33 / 16.9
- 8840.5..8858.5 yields 0.46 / 17.7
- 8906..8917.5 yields 0.33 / 17.9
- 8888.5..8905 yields 0.40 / 17.2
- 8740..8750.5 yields 0.33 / 23.5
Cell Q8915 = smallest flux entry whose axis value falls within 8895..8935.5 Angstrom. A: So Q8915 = 16.9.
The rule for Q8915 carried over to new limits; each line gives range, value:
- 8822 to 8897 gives 16.3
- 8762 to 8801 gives 16.6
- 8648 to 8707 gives 16.5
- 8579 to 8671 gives 16.2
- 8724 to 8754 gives 19.5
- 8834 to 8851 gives 17.1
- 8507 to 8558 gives 27.7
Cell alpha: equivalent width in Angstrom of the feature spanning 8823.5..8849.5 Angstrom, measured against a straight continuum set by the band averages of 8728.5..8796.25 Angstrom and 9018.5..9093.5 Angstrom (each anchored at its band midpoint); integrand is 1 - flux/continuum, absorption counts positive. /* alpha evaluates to 2.2 Angstrom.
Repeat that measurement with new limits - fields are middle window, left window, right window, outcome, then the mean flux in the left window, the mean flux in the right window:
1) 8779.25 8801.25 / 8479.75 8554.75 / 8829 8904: 4.59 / 36.9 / 17.2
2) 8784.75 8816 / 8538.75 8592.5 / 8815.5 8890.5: 2.82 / 24.5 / 17.2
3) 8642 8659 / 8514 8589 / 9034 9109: 8.04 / 35.2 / 16.8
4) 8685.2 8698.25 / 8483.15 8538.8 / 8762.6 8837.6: 4.40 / 38.2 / 17.1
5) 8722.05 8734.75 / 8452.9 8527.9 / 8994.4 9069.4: -1.02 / 29.2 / 16.9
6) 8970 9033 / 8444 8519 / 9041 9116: 1.71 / 22.5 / 16.8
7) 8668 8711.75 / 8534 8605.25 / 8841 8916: 8.52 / 23.5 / 17.3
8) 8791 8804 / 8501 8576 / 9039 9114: 5.08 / 37.6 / 16.8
